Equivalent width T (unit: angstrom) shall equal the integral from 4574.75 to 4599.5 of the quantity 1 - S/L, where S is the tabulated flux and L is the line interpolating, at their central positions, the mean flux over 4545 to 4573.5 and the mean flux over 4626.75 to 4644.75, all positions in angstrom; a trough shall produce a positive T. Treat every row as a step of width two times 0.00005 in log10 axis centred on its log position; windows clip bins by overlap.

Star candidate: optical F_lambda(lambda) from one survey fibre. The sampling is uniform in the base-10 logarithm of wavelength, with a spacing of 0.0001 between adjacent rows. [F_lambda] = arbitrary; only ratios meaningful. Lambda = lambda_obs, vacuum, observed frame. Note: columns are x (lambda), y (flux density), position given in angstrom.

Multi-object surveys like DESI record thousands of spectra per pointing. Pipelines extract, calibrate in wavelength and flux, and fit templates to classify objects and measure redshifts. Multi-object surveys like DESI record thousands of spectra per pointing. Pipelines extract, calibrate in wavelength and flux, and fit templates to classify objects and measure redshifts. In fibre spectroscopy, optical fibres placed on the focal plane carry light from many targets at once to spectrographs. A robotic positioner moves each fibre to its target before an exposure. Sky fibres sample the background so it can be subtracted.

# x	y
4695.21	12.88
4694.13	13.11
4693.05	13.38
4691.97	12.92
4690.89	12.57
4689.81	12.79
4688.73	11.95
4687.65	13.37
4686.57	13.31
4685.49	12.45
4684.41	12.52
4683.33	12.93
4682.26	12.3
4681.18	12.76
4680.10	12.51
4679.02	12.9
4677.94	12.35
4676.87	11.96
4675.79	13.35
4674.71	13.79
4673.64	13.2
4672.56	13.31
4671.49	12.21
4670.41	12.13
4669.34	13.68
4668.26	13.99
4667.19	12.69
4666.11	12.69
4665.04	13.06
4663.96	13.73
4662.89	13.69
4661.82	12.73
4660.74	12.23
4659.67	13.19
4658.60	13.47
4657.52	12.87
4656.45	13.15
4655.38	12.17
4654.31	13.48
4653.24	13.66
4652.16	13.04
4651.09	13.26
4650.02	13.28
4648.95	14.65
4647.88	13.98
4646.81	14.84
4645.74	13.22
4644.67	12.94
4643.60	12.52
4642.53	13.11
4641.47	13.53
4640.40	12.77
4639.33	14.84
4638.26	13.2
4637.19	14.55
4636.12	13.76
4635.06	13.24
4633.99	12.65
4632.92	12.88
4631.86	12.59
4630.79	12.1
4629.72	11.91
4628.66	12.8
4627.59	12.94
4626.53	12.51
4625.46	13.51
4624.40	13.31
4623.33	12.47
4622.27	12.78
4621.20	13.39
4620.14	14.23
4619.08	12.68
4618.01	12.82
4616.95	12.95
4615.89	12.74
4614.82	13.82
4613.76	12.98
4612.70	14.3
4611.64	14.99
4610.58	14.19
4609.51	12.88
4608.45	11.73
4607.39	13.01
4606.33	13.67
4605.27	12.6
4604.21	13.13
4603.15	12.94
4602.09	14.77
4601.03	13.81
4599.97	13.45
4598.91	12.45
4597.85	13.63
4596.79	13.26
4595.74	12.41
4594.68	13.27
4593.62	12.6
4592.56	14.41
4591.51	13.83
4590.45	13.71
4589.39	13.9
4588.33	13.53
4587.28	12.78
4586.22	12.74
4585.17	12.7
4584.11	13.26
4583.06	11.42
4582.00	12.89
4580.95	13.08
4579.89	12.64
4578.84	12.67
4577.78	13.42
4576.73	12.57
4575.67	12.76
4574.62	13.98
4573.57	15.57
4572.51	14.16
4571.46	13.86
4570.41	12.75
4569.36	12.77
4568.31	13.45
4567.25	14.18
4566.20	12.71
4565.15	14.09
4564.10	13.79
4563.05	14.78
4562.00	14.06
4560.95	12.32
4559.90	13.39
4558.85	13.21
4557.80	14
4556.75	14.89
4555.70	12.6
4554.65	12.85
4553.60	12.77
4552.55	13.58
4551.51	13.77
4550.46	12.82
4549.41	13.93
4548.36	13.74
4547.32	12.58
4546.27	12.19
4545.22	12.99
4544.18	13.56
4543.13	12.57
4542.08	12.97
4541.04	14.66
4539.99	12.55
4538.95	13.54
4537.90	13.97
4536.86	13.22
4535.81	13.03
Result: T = 0.5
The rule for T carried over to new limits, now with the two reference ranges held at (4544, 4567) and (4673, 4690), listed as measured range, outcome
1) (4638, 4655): -0.7 angstrom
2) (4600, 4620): -0.3 angstrom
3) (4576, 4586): 0.4 angstrom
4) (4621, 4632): 0.3 angstrom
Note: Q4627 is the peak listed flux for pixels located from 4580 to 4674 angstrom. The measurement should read 14.99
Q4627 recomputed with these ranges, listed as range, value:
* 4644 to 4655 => 14.84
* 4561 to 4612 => 15.57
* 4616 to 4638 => 14.55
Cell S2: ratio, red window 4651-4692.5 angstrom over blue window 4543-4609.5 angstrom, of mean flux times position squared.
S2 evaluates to 1.0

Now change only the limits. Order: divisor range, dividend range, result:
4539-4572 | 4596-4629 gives 1.02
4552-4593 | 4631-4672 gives 1.02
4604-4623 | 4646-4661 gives 1.03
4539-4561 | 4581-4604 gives 1.02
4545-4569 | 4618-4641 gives 1.01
